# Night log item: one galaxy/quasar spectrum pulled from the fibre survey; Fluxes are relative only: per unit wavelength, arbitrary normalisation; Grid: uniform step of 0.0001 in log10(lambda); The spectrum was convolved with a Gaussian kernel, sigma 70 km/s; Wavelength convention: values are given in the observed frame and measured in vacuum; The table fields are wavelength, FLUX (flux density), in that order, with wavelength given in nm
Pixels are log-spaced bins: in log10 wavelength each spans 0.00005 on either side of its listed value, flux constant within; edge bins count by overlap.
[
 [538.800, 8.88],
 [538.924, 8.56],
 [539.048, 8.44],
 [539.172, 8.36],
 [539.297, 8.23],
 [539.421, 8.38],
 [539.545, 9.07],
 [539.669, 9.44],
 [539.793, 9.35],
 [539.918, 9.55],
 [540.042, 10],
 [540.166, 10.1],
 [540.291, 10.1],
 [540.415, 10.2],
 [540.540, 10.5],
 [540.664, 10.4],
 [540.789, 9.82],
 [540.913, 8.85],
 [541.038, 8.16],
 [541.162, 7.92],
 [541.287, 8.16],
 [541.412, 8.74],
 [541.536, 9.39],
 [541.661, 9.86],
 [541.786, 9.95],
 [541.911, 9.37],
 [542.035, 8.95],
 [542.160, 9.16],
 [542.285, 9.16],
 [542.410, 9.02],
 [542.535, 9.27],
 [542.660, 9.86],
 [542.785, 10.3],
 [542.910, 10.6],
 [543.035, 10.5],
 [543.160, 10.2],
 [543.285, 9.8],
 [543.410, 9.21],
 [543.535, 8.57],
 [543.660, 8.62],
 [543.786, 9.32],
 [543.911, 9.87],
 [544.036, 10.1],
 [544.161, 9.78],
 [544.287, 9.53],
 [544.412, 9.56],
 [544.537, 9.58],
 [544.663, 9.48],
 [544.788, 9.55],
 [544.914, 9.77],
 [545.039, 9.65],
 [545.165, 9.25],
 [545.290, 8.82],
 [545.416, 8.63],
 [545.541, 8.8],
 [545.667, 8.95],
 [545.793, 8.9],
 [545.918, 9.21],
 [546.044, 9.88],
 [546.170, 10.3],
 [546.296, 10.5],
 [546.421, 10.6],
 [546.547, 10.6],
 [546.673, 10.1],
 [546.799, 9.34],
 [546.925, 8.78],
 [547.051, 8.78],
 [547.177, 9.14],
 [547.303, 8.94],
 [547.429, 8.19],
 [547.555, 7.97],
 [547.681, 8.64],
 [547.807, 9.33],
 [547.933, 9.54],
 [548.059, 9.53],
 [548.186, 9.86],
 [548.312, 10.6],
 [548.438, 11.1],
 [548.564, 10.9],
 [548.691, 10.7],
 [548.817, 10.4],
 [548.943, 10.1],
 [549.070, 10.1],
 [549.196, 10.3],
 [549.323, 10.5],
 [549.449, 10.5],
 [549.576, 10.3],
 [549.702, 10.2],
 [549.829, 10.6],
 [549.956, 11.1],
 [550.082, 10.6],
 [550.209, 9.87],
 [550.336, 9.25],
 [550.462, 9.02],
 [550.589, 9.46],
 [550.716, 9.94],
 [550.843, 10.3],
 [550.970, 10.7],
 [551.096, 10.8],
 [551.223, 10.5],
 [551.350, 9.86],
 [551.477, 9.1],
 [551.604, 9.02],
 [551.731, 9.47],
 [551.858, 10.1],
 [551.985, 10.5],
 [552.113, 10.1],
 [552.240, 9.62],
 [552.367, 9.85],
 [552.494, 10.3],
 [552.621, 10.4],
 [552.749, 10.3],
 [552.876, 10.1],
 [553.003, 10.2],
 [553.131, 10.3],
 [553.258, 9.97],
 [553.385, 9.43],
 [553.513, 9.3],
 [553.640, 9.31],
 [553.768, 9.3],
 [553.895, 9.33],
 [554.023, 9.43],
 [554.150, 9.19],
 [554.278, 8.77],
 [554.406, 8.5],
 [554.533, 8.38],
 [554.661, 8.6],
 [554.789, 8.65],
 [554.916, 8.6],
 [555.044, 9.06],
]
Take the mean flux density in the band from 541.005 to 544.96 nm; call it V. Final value 9.42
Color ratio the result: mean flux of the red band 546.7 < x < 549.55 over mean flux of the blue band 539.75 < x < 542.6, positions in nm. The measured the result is 1.03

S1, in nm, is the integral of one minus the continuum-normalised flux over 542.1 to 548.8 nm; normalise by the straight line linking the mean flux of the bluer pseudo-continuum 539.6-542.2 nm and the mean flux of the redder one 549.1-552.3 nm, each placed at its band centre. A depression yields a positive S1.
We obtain 0.11 nm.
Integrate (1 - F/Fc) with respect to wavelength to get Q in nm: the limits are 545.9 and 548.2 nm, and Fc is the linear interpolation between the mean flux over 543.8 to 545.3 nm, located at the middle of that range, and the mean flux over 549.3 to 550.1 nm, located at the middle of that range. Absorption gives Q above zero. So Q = 0.14 nm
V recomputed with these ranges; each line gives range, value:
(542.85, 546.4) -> 9.55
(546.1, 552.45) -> 9.91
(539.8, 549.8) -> 9.61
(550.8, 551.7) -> 10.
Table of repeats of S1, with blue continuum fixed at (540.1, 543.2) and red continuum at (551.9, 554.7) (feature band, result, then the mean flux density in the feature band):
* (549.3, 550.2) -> -0.086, 10.5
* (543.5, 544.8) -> 0.012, 9.47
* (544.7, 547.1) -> 0.016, 9.5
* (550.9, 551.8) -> -0.031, 9.93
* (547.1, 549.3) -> -0.036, 9.73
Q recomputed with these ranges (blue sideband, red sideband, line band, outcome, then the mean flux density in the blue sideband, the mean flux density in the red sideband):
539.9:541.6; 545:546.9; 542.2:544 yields -0.02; 9.42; 9.55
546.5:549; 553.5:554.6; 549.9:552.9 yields -0.23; 9.62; 9.05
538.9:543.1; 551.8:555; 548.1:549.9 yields -0.18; 9.35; 9.54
